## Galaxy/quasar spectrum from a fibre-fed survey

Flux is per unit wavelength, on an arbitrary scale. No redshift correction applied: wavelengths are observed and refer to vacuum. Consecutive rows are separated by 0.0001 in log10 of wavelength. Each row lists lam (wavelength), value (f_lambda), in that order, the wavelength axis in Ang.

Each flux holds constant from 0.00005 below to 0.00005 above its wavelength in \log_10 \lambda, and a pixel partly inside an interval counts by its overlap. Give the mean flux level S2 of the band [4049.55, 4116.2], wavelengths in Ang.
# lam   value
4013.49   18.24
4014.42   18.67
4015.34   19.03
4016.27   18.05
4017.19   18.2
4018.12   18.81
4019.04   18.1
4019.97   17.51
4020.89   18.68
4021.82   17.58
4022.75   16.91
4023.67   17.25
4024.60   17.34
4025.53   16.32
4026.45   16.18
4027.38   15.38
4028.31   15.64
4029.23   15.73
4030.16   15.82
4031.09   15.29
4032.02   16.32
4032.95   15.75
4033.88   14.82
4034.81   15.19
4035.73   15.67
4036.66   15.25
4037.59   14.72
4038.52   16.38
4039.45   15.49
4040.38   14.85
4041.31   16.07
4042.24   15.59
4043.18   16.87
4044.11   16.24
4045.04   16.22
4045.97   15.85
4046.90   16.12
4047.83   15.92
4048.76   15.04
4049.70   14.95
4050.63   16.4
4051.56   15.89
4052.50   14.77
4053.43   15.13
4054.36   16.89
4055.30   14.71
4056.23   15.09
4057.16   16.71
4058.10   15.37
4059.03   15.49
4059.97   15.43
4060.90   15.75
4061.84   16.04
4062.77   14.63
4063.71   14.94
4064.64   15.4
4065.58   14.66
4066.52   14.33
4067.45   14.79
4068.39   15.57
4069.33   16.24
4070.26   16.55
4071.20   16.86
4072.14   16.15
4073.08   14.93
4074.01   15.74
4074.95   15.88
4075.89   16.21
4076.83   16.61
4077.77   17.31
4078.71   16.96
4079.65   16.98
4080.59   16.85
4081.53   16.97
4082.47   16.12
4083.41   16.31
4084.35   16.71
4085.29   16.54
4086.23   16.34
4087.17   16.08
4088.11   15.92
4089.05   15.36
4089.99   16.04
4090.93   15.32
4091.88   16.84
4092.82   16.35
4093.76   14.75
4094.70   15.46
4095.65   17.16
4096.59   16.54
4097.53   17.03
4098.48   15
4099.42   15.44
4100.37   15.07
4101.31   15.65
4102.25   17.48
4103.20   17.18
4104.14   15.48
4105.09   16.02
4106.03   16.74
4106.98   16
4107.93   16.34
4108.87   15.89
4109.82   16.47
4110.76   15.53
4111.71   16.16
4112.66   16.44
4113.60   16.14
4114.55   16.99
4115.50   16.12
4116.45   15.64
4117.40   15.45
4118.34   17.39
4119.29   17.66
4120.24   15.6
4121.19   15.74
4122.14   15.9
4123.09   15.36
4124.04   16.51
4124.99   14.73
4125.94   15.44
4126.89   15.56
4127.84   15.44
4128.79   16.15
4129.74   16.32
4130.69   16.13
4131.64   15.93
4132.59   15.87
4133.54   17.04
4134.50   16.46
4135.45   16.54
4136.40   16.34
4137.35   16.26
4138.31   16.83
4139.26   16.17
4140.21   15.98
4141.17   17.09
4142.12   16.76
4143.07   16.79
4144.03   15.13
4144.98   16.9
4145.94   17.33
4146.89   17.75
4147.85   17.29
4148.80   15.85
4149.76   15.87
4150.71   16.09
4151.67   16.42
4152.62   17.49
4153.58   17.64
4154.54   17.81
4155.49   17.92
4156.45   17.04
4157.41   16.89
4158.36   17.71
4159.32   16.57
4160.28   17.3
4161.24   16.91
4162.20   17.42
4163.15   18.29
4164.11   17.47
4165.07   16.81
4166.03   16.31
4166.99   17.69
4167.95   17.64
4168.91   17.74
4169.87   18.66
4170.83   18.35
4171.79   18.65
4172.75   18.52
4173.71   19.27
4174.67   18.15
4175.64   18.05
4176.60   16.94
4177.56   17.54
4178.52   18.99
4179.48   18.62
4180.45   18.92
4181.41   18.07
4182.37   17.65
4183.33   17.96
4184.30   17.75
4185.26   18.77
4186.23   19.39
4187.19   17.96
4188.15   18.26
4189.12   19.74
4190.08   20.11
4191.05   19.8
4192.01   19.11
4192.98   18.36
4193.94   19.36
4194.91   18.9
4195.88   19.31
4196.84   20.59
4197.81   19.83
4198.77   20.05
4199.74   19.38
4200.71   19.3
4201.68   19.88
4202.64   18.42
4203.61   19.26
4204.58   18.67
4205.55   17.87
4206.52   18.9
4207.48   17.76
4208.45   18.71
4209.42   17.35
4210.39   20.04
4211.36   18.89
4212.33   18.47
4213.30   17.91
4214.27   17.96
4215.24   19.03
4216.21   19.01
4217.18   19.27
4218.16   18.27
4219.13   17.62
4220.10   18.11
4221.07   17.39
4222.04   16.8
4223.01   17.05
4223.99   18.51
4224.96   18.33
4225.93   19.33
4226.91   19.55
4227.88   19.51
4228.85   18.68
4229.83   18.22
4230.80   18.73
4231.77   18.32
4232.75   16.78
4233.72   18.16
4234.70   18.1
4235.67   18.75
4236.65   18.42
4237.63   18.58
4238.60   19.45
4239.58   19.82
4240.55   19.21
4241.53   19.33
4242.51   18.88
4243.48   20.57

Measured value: 16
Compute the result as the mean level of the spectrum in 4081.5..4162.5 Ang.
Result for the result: 16.3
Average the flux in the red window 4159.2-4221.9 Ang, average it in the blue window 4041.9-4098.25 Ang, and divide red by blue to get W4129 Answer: 1.16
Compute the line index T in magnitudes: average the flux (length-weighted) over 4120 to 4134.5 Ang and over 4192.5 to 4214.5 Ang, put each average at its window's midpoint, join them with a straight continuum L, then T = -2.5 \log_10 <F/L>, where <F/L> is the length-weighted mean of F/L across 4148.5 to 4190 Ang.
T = -0.01 mag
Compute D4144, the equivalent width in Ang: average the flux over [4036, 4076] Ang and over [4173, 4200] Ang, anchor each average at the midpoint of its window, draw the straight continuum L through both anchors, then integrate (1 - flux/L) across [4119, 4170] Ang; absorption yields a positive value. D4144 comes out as 3.23 Ang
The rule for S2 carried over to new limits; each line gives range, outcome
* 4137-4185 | 17.4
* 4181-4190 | 18.5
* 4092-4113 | 16.1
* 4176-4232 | 18.7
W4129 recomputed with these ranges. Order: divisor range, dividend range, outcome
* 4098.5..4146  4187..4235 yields 1.16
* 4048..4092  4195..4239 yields 1.17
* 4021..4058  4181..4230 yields 1.18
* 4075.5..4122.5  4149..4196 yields 1.11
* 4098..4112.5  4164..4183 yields 1.12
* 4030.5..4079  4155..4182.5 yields 1.13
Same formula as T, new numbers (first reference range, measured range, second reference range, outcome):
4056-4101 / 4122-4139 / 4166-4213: 0.08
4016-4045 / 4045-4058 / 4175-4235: 0.07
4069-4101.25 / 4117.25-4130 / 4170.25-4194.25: 0.08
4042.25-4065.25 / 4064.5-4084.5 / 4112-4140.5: -0.02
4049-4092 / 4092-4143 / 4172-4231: 0.05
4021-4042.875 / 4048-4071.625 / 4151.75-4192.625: 0.06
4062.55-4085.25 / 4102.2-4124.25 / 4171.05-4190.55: 0.04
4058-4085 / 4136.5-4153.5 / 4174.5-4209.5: 0.07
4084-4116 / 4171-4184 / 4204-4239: -0.04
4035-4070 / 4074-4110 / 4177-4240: 0.01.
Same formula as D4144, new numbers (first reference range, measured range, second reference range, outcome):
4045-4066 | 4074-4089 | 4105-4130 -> -0.68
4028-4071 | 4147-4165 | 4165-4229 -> 0.63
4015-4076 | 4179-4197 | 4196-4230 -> -0.54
